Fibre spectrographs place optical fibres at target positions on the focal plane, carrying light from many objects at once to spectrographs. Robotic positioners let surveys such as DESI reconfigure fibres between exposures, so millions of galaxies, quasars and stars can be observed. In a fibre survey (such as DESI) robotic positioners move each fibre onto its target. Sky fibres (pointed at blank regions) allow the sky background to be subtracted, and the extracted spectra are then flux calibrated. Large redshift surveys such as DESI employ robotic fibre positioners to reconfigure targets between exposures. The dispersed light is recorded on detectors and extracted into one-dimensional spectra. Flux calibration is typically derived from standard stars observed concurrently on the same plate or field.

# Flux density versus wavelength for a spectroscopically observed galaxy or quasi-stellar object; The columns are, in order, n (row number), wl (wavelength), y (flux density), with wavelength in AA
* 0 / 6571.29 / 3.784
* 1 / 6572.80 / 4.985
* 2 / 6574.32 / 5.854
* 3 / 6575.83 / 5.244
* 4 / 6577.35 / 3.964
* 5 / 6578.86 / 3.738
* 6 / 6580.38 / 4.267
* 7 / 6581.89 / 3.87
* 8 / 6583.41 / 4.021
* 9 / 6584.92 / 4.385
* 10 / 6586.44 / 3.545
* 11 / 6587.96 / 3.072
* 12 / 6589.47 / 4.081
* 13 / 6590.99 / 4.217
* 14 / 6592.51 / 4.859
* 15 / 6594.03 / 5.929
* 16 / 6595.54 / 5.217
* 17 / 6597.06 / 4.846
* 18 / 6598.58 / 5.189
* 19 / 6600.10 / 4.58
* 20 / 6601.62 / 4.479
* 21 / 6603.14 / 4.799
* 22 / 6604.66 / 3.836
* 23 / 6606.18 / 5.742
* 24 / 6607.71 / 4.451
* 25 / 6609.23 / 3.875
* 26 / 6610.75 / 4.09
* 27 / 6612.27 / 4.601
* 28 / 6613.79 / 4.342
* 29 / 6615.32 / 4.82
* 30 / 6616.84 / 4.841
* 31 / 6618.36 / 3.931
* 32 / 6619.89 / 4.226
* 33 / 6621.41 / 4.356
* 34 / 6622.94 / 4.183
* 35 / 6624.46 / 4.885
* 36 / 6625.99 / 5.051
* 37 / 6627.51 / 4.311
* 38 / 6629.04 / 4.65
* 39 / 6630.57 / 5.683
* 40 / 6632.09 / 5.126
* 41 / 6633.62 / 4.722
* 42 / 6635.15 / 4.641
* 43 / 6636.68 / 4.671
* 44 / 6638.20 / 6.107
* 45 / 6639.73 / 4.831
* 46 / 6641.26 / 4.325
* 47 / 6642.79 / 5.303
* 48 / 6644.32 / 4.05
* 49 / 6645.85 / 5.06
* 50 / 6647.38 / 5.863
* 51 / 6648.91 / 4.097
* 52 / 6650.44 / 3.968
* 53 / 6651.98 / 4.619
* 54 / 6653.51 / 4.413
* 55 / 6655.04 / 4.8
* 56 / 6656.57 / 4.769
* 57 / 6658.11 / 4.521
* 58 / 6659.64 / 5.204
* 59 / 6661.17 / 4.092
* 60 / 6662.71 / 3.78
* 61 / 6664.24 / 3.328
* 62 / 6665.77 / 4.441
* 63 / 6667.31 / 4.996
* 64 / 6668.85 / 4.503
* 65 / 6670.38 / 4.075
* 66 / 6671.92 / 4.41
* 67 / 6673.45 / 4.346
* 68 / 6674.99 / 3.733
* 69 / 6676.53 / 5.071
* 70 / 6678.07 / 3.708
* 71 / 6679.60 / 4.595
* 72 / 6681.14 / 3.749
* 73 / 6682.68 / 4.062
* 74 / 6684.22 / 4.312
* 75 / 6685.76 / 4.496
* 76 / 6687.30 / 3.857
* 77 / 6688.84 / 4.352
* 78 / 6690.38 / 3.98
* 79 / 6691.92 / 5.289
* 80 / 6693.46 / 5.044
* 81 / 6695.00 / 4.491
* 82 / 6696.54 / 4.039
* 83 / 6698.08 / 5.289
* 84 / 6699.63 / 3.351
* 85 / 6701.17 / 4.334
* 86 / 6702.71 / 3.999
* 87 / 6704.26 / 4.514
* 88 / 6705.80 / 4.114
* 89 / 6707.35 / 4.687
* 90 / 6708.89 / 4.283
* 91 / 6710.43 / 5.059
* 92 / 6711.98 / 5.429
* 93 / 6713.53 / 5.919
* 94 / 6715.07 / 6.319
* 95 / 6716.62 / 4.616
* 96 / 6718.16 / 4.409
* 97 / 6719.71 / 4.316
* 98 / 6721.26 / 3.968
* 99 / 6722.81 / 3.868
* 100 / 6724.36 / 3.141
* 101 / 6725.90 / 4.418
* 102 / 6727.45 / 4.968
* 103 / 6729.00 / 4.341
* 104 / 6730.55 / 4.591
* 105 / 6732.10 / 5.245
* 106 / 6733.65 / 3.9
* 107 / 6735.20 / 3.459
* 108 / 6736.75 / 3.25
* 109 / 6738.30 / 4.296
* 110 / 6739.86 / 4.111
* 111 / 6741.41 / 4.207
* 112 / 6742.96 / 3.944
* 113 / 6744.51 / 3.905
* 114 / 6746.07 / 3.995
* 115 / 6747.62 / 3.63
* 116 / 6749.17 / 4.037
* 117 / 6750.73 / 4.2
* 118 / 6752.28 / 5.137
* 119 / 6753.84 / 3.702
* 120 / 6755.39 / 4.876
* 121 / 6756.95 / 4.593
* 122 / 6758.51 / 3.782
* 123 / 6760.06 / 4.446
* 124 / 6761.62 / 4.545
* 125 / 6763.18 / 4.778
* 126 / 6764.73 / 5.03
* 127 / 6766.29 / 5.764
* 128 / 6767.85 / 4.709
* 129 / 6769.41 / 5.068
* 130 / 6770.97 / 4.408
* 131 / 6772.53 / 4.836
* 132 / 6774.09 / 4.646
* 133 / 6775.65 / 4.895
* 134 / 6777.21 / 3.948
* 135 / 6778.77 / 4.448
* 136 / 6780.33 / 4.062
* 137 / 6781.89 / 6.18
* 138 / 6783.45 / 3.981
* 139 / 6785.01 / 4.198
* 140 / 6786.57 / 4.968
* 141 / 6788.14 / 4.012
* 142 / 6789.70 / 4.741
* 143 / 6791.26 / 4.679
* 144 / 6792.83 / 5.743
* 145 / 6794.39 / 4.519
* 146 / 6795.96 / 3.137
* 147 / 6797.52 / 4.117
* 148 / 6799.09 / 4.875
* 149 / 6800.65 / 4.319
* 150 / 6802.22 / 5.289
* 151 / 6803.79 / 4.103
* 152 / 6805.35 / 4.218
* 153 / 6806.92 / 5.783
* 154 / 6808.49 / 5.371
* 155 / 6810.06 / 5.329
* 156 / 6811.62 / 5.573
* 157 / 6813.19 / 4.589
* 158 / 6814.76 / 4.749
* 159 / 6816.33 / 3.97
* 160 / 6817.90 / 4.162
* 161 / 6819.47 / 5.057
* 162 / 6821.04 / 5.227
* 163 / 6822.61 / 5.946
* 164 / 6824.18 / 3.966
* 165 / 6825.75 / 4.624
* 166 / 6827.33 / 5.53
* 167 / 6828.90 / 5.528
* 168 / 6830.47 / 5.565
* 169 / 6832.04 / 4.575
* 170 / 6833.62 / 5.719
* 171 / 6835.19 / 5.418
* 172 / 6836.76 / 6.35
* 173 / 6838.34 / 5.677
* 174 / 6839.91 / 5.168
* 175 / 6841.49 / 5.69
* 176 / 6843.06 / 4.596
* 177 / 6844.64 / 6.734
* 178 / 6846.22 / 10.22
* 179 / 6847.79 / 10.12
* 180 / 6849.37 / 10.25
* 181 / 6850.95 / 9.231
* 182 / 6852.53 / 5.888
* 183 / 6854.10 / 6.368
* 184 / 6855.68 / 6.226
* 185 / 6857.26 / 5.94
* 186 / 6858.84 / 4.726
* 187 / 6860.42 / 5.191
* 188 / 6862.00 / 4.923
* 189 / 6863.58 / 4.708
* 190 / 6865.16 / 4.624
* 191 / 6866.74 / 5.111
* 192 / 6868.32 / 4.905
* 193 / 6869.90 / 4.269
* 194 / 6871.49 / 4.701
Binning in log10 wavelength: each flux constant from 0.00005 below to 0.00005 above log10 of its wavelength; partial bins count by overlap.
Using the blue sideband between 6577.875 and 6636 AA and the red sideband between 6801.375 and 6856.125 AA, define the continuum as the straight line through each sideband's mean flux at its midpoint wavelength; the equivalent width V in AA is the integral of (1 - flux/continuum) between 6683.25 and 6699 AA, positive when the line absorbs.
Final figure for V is 1.57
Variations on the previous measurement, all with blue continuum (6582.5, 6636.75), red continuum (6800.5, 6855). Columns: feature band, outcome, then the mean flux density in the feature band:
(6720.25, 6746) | 5.60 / 4.1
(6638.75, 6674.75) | 2.28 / 4.51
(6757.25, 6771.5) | 1.80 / 4.73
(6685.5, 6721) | 3.27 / 4.61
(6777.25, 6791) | 2.43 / 4.55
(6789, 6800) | 2.04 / 4.54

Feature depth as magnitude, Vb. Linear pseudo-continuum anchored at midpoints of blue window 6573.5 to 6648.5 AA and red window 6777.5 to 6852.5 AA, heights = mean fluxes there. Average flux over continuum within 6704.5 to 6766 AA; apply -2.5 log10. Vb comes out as 0.15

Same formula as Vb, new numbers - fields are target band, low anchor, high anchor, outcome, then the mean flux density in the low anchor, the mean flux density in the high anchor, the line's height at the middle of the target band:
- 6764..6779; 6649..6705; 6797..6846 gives 0.02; 4.34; 5.16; 4.87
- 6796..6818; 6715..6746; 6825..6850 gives 0.21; 4.21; 6.34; 5.73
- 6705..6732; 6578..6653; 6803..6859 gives 0.12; 4.58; 5.8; 5.16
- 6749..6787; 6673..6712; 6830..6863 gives 0.16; 4.37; 6.41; 5.37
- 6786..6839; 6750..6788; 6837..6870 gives 0.11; 4.62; 6.26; 5.47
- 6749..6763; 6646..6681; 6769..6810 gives 0.05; 4.42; 4.64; 4.59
